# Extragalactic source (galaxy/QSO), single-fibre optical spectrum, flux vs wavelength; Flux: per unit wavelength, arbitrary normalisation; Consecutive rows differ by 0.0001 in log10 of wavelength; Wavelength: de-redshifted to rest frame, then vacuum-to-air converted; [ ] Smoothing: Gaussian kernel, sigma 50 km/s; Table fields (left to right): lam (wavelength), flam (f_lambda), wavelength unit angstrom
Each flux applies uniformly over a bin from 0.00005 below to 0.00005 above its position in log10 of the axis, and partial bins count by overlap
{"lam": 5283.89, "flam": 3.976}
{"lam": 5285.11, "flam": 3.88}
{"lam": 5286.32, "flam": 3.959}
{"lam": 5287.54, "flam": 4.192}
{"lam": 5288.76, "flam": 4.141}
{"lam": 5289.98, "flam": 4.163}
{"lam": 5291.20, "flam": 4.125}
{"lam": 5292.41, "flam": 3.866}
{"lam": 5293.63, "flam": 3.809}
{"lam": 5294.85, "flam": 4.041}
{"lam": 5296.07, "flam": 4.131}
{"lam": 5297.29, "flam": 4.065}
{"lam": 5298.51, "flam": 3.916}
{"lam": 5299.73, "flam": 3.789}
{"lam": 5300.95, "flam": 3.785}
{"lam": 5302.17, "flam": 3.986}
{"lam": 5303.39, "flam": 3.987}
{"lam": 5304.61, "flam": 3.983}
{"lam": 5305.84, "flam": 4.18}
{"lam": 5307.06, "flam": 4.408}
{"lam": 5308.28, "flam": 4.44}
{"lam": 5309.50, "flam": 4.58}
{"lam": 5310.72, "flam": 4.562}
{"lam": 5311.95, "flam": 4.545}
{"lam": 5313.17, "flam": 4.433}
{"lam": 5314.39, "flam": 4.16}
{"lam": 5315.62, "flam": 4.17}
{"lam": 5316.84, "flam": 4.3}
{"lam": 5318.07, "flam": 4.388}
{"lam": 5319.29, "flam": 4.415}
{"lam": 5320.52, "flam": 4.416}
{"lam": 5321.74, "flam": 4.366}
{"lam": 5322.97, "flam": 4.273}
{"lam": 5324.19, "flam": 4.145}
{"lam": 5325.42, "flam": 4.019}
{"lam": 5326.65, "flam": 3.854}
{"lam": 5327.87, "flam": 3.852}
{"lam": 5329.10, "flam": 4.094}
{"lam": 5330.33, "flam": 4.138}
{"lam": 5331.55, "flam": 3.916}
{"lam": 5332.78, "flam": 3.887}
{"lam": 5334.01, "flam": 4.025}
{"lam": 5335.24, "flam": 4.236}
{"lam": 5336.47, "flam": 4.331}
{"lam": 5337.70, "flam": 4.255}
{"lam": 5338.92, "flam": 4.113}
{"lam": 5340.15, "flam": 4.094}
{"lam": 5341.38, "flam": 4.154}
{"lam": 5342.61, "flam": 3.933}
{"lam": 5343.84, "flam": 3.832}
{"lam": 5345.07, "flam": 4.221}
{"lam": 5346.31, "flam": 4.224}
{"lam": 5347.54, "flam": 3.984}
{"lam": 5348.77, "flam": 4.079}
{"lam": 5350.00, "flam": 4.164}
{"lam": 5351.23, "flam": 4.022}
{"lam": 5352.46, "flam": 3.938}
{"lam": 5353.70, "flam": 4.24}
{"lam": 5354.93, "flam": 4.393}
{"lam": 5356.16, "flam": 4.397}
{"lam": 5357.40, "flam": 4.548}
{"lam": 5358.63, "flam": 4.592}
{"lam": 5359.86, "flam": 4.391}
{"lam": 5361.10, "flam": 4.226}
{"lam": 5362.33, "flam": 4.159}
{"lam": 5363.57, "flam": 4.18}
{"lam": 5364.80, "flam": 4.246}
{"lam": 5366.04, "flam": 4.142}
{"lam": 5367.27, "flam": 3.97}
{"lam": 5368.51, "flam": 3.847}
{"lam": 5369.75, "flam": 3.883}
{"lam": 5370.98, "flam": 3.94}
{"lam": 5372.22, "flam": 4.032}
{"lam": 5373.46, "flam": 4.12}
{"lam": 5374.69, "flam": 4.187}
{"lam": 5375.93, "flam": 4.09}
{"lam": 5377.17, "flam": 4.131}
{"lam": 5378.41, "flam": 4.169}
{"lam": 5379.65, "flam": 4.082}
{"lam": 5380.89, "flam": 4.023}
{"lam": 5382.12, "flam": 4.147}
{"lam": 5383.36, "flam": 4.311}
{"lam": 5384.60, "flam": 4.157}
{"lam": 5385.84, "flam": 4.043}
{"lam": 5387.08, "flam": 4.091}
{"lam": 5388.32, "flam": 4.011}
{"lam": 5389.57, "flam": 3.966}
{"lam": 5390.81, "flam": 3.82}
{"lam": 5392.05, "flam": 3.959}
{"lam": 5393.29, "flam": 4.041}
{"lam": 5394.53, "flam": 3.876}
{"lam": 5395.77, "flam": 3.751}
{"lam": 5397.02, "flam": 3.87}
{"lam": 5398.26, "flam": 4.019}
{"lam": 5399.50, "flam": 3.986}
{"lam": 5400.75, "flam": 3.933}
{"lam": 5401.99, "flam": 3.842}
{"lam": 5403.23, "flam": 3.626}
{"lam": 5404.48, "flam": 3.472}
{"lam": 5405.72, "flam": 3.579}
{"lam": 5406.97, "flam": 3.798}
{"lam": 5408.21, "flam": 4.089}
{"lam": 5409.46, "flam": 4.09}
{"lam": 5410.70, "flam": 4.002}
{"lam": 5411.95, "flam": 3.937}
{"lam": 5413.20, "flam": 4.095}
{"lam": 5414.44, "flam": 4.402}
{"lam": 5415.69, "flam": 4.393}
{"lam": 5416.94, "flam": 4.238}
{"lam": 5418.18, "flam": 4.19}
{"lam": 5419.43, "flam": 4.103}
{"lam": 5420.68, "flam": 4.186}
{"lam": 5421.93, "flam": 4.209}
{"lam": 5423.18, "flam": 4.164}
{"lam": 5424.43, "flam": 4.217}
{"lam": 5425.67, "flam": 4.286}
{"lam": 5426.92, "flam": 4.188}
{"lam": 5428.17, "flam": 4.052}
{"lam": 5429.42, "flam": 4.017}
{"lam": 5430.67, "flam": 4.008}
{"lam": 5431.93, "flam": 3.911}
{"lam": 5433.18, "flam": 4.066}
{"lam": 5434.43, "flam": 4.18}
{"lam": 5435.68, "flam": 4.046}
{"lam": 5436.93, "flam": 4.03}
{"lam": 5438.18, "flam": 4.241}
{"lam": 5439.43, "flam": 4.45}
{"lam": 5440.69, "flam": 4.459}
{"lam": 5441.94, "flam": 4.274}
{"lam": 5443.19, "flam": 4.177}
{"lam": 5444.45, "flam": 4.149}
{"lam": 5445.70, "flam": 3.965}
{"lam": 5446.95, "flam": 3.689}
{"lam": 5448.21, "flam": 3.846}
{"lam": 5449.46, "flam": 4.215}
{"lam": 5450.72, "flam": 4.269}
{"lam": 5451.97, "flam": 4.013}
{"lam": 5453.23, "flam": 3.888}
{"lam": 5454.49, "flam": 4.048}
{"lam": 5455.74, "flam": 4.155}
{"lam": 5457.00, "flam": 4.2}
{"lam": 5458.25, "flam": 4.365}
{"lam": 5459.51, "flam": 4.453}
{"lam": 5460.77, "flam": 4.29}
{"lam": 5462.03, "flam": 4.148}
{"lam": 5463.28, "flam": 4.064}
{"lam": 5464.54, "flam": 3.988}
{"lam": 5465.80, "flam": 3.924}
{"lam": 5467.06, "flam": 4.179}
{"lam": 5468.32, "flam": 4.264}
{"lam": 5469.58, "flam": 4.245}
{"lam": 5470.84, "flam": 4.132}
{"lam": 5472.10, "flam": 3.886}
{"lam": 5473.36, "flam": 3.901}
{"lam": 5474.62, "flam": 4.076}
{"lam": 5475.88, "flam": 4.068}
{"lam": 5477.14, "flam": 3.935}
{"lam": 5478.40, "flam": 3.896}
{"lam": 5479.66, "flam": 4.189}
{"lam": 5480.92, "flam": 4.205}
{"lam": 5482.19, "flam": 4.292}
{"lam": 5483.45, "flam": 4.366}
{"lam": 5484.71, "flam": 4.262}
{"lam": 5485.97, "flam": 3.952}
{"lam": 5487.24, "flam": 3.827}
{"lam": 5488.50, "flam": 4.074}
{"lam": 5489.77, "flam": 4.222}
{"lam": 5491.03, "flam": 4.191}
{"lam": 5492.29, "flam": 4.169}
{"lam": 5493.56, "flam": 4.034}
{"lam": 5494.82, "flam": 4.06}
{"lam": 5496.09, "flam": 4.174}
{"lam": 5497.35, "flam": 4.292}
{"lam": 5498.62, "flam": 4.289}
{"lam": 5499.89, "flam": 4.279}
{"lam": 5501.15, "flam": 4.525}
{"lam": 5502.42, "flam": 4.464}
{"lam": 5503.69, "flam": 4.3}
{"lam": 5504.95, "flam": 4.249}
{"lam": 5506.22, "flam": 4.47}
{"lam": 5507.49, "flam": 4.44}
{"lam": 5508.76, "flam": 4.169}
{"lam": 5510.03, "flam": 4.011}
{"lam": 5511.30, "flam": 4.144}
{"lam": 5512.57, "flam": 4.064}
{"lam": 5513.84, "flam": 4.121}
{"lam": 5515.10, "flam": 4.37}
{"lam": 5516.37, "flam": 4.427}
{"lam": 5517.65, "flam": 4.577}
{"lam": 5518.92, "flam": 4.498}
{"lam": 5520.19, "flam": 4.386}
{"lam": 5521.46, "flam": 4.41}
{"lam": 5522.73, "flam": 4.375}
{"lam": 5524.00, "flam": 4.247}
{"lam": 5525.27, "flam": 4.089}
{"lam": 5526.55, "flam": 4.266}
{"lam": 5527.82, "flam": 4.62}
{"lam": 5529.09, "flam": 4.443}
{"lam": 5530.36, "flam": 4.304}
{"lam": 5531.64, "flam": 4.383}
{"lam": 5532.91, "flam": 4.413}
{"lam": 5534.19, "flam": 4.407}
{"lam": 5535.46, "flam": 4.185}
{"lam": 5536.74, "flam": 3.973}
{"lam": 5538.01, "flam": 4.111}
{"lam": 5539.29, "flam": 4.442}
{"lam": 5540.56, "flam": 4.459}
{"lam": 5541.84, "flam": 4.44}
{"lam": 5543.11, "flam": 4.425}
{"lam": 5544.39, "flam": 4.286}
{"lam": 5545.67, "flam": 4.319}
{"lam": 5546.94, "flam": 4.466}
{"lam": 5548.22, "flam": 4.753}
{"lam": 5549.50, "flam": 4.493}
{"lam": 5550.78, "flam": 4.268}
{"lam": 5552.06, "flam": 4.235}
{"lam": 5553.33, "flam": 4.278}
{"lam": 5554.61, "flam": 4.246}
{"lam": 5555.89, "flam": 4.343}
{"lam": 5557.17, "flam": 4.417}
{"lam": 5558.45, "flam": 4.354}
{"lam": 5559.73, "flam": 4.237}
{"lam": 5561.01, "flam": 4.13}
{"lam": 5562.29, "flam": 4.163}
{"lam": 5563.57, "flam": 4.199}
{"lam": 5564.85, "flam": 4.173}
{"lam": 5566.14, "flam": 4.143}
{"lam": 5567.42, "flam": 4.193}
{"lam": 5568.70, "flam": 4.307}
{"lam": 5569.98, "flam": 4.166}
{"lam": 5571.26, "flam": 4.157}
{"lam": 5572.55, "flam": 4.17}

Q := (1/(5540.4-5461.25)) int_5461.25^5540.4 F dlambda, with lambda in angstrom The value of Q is 4.22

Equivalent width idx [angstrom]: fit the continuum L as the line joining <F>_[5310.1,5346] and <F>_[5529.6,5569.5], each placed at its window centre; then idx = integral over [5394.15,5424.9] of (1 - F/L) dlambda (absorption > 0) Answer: 1.62 angstrom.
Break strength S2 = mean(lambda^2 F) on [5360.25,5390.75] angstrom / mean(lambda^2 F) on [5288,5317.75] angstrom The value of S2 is 1.0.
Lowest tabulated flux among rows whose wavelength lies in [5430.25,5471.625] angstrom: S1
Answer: 3.689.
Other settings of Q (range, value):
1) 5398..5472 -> 4.09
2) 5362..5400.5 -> 4.04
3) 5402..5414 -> 3.86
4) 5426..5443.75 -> 4.15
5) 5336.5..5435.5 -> 4.08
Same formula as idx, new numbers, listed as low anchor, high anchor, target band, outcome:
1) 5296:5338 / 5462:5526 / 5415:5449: 0.4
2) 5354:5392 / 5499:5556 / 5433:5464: 0.7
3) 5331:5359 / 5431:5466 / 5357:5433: 1.4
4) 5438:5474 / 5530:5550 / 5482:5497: 0.3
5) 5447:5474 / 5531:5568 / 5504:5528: -0.4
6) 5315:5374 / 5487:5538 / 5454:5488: 1.0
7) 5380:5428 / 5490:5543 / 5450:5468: 0.1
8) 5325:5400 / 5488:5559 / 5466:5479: 0.6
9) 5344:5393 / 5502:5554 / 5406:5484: 1.9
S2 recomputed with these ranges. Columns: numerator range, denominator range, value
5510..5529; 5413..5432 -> 1.07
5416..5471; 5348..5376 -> 1.02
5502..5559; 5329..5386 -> 1.12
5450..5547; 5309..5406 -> 1.08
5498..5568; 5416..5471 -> 1.08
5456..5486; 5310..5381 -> 1.04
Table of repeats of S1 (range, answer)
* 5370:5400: 3.751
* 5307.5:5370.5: 3.832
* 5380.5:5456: 3.472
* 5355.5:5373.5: 3.847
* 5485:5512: 3.827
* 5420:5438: 3.911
